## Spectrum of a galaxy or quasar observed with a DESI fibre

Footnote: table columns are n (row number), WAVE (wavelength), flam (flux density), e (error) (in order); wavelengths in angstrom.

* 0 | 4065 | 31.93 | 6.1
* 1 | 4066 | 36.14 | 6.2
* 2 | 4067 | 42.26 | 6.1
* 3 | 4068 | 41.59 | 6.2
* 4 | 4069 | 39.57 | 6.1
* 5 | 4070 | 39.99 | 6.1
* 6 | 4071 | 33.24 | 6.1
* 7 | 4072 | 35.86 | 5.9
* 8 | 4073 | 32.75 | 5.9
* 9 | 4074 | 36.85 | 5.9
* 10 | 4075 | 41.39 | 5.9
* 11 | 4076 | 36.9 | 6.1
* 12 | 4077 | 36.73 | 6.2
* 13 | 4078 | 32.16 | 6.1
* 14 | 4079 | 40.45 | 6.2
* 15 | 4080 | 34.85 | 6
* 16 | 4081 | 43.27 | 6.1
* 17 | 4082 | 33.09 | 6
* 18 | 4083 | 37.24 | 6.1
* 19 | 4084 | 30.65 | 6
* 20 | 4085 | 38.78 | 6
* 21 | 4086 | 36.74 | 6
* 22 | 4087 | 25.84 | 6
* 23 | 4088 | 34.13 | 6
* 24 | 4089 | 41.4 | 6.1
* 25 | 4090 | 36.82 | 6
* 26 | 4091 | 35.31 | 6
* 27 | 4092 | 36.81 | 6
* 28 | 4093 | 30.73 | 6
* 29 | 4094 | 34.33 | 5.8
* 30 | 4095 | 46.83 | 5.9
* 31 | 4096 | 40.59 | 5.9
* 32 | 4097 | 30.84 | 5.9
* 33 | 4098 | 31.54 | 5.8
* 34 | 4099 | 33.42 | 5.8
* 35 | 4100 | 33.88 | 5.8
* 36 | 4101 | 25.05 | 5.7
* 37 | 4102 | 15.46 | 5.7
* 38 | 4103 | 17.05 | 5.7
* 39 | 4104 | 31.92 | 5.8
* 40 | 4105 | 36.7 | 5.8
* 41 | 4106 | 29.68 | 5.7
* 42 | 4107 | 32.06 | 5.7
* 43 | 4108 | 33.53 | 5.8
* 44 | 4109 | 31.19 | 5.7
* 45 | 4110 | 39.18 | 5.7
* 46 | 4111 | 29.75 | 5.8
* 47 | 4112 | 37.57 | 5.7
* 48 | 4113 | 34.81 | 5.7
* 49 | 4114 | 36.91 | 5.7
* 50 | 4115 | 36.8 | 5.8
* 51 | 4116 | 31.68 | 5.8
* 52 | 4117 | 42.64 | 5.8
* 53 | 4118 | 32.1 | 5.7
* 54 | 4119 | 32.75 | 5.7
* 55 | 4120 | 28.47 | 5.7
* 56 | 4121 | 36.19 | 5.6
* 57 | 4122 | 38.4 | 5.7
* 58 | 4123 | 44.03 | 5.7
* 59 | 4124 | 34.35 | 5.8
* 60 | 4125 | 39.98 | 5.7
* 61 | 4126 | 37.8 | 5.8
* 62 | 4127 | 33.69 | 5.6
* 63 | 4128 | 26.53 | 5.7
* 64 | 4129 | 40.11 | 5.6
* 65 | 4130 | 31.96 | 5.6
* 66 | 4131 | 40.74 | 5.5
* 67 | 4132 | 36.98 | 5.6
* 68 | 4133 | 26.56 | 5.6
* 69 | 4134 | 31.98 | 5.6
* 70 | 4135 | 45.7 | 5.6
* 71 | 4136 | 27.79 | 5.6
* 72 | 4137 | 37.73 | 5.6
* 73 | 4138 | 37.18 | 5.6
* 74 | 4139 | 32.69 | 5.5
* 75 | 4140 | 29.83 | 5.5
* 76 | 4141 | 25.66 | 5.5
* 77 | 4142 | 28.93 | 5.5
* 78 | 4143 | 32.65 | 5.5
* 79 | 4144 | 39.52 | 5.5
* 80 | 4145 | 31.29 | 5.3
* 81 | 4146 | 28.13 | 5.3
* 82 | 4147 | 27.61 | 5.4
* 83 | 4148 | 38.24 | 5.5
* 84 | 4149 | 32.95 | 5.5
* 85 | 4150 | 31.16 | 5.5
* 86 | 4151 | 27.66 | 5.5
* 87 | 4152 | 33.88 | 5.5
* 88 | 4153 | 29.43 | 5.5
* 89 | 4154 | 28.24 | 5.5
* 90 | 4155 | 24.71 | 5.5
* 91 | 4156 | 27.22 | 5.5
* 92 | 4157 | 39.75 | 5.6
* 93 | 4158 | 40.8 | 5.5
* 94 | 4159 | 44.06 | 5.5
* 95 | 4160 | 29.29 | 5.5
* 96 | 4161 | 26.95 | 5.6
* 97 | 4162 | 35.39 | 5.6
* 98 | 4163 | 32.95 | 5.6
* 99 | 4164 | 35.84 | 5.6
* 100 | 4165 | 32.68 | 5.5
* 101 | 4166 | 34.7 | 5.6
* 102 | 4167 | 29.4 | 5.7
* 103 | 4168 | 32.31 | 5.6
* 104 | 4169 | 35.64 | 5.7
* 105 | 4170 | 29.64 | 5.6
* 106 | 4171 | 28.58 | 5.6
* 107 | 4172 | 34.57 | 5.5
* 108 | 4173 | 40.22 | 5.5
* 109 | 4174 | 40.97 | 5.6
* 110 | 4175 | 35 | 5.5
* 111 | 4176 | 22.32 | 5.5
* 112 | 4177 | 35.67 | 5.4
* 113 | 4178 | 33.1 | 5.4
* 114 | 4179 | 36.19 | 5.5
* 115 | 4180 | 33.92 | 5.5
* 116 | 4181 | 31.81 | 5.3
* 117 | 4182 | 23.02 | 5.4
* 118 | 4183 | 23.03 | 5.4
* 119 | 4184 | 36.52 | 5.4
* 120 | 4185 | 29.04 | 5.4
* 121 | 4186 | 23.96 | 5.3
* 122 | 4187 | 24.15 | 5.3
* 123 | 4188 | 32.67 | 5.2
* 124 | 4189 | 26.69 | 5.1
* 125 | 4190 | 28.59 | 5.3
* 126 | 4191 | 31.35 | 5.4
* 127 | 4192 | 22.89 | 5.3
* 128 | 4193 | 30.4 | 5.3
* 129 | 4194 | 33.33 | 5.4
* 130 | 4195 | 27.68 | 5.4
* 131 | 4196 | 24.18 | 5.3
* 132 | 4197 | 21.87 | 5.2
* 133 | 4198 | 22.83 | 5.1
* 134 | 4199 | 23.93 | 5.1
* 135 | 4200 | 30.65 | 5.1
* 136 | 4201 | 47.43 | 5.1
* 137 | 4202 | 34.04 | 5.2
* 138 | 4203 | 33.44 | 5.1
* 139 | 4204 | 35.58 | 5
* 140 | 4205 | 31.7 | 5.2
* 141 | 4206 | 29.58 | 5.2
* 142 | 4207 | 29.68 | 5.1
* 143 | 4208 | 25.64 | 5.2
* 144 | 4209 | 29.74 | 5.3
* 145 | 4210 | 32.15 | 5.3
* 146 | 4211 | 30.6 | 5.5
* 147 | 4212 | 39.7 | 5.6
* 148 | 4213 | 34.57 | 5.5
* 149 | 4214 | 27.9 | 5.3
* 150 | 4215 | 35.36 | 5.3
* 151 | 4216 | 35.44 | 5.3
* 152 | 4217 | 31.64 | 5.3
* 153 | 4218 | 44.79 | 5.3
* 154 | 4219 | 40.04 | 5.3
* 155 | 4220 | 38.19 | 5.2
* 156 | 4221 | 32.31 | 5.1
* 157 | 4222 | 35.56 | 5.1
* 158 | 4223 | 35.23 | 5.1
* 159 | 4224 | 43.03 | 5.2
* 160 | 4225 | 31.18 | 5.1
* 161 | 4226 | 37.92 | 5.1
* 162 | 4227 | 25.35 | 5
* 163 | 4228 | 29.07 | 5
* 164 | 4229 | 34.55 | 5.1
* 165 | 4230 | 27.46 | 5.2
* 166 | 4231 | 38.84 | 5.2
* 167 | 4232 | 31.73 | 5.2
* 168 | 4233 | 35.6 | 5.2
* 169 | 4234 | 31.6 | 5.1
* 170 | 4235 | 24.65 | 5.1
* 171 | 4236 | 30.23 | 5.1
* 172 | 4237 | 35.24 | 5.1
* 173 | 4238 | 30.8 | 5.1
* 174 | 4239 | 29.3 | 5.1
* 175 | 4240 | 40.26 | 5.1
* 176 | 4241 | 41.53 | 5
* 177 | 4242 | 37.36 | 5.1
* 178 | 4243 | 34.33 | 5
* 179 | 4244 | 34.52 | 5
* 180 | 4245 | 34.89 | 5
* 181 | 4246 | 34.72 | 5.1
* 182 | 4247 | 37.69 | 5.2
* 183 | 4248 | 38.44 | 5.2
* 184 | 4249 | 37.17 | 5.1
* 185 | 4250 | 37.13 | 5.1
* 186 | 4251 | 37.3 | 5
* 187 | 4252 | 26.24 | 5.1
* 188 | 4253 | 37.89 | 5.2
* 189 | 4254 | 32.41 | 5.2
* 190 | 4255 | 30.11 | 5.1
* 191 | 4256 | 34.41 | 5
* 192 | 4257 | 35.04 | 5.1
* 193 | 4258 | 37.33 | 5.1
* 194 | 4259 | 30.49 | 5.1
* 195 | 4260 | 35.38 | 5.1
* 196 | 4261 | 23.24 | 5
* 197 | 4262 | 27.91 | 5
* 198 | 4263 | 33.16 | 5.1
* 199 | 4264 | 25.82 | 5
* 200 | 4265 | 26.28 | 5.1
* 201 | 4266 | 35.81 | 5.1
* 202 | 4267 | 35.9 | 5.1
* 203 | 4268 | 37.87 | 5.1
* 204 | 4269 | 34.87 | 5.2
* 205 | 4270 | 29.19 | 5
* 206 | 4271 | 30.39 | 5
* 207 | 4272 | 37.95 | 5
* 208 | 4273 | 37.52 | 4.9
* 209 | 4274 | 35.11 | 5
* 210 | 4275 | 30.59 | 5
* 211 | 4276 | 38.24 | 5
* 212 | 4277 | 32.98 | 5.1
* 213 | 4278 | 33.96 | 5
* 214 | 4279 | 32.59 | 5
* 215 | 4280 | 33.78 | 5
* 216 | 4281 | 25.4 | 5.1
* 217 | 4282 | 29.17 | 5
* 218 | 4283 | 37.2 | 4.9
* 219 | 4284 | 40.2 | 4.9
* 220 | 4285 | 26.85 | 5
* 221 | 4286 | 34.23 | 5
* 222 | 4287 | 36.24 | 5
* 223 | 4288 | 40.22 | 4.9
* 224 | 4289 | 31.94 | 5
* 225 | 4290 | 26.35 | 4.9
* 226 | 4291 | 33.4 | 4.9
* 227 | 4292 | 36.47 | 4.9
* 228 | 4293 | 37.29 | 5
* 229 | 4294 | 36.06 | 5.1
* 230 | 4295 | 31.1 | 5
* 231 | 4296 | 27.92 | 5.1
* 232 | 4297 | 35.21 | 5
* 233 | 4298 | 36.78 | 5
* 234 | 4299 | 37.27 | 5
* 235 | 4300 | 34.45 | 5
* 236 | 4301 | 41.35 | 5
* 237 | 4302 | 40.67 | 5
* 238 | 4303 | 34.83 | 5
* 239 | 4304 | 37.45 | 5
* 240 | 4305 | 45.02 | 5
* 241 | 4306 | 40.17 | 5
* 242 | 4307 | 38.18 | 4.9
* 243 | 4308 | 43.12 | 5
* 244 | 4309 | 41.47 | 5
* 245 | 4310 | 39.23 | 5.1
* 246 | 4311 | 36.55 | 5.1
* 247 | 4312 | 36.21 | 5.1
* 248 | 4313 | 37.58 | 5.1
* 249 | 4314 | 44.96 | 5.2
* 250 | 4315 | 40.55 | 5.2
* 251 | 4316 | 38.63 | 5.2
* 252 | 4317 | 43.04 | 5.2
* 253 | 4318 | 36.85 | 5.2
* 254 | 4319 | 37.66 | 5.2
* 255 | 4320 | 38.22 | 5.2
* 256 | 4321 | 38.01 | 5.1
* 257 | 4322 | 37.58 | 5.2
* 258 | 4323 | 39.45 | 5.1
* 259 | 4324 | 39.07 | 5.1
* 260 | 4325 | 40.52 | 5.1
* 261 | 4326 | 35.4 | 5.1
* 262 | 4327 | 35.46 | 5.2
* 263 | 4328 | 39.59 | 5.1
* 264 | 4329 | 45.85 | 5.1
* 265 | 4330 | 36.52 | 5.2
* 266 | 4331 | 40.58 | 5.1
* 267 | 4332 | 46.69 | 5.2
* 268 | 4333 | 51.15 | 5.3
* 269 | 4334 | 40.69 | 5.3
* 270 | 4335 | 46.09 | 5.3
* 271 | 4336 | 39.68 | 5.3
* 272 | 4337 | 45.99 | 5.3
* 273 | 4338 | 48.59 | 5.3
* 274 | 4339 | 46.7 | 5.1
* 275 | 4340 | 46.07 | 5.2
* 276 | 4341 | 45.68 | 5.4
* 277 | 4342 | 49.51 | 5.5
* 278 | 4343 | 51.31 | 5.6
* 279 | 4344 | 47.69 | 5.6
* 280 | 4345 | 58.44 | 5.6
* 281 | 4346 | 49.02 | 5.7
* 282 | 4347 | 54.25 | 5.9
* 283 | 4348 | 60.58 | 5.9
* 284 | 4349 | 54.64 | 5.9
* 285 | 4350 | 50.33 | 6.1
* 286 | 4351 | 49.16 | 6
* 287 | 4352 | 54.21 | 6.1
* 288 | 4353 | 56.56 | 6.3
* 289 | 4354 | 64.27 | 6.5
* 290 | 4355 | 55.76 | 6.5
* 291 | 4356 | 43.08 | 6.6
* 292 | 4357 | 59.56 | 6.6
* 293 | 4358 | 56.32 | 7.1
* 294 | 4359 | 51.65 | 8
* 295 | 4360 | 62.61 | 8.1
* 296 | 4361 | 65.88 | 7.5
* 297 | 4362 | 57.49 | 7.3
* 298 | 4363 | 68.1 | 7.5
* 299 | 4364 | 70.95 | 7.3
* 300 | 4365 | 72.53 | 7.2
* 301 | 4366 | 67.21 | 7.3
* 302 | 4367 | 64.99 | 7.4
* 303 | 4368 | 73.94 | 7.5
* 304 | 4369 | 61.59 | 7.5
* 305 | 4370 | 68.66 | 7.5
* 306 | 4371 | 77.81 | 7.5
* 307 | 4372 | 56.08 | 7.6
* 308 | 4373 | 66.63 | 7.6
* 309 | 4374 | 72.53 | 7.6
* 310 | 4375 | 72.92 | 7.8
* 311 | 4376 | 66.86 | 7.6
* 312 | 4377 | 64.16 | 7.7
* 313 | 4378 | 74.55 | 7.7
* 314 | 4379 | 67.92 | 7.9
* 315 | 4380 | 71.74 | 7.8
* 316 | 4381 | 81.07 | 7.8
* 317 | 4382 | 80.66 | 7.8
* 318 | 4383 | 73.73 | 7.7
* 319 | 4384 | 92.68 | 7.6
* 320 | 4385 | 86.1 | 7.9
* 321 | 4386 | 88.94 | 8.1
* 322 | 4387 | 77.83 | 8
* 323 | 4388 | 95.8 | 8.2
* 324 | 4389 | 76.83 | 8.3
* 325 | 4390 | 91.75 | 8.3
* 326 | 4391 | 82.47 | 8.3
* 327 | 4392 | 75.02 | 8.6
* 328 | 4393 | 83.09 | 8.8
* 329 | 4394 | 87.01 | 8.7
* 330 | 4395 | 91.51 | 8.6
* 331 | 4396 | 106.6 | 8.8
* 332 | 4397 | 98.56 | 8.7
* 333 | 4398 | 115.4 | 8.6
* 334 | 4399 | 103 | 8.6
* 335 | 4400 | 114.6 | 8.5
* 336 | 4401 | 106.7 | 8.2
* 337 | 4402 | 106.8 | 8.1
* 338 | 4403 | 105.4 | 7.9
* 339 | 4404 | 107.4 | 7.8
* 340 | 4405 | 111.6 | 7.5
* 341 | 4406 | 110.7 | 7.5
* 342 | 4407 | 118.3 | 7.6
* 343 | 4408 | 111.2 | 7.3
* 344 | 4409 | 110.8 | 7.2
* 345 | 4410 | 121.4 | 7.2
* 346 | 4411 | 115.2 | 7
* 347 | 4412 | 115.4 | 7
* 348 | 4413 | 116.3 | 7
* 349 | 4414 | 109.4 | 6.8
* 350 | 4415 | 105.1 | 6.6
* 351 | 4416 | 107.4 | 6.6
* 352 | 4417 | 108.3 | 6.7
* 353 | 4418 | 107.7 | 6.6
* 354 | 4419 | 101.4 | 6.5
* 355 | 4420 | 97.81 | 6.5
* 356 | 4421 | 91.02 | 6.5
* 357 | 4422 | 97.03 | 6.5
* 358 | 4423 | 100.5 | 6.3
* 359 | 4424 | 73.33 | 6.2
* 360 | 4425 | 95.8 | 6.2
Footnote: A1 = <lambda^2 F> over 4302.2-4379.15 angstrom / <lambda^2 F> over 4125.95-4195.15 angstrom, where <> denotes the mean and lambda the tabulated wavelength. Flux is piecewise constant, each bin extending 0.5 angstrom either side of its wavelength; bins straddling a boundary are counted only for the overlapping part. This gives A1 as 1.7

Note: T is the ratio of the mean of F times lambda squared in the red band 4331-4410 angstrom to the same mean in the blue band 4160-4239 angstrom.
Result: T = 2.46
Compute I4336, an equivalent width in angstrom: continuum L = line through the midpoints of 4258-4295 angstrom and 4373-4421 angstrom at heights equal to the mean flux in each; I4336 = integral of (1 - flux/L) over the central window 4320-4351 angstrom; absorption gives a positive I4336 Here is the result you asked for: 8.9 angstrom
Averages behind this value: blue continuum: 33.1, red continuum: 95.1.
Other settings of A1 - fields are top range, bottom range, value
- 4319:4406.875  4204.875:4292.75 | 2.09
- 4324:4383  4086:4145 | 1.87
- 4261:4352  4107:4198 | 1.29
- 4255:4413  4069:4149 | 1.82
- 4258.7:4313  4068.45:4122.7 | 1.10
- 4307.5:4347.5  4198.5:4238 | 1.35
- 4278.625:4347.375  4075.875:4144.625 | 1.27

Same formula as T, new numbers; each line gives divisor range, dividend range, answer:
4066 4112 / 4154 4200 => 0.93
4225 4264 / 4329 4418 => 2.40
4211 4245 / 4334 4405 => 2.20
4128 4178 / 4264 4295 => 1.08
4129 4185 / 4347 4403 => 2.53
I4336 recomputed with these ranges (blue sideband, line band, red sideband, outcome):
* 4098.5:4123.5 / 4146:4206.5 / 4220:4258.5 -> 4.0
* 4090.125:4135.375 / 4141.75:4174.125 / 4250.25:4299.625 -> 1.0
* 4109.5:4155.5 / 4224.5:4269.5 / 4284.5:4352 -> 5.8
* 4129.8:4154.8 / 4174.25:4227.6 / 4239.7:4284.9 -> 2.6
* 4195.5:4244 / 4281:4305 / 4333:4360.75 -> 4.8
